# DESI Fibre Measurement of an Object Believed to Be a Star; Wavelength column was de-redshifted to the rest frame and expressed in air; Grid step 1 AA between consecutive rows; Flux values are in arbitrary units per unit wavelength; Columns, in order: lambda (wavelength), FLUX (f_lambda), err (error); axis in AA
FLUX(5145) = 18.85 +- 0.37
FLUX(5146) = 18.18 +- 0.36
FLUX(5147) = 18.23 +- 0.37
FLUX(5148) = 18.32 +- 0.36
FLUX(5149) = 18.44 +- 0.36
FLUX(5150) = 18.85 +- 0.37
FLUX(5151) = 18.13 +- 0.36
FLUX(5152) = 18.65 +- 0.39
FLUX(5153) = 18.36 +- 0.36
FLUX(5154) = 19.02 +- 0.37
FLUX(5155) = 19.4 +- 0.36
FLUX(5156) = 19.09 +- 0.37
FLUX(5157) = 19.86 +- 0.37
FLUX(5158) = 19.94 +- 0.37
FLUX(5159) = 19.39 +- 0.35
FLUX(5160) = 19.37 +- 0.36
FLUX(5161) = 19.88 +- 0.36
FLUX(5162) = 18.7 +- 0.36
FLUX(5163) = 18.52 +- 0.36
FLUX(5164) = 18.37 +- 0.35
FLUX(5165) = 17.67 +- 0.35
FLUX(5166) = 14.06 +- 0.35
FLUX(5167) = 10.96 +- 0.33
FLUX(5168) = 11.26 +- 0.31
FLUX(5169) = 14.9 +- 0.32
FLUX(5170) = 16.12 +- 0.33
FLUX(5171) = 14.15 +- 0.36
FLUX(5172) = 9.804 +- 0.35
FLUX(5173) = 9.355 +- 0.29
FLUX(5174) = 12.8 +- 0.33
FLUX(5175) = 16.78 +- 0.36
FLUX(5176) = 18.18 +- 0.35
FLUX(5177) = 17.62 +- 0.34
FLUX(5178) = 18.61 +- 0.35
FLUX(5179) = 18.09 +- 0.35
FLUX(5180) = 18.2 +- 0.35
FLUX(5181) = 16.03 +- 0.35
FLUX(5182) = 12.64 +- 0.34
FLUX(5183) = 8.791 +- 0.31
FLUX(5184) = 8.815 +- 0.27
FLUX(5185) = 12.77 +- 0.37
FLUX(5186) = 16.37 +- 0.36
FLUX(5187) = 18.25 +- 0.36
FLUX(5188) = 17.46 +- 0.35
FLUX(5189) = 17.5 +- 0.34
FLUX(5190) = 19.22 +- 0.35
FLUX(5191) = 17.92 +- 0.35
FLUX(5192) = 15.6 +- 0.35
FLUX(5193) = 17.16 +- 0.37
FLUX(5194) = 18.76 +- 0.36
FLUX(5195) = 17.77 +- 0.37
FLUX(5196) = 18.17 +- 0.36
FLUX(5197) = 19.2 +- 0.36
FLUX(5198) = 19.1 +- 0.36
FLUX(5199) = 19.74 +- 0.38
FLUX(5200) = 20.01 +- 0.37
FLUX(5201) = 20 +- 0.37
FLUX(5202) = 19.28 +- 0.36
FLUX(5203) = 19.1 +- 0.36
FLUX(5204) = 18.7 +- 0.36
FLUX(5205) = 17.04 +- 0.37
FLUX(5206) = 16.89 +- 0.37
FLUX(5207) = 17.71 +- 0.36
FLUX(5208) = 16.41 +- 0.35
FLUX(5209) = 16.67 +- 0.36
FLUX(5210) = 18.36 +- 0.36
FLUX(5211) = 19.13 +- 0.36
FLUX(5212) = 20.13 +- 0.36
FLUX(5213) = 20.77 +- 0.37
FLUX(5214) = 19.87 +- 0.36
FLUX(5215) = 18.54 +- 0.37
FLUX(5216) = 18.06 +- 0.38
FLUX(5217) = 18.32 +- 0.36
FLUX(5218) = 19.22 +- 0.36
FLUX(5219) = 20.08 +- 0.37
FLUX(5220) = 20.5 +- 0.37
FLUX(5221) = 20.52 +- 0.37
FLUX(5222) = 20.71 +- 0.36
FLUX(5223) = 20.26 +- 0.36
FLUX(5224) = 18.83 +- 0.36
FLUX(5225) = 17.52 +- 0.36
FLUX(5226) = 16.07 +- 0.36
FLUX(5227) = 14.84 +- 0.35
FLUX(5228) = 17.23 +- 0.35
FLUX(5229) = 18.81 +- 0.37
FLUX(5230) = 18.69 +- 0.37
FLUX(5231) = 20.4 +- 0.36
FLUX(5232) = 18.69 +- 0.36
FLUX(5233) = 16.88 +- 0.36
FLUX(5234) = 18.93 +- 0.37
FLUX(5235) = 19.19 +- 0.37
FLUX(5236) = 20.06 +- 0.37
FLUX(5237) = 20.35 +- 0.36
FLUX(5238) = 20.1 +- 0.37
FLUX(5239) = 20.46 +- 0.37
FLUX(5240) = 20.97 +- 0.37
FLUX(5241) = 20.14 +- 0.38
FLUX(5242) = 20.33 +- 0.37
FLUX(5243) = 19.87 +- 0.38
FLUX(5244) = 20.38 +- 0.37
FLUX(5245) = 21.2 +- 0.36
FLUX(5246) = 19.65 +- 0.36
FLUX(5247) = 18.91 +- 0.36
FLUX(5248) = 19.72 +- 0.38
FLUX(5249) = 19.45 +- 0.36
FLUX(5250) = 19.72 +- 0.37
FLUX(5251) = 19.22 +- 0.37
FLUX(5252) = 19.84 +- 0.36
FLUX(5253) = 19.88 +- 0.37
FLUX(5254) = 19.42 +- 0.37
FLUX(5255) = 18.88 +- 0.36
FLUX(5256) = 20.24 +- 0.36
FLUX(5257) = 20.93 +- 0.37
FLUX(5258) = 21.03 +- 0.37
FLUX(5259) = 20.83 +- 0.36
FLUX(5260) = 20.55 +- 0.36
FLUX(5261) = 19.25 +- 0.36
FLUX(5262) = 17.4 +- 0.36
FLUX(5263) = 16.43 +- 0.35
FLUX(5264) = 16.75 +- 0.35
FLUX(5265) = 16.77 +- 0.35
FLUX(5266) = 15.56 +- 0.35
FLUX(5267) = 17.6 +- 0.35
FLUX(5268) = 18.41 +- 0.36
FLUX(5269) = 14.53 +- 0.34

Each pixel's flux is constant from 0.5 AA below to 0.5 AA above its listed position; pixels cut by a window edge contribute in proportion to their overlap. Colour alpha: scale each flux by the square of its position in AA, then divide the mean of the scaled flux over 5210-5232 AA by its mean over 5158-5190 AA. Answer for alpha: 1.2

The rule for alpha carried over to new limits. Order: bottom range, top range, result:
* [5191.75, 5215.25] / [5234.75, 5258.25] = 1.10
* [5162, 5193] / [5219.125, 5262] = 1.30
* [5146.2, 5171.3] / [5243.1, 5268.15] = 1.13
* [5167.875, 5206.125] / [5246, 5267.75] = 1.19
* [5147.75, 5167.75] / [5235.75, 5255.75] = 1.14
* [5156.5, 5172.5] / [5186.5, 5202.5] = 1.14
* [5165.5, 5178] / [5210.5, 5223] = 1.43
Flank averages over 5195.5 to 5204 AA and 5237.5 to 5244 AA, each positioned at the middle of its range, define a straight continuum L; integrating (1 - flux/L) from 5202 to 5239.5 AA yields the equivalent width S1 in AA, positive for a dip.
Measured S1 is 2.0 AA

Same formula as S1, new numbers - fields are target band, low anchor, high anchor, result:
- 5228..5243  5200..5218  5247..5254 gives -0.2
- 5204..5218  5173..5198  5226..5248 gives -0.5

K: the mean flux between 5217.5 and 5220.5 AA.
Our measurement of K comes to 19.9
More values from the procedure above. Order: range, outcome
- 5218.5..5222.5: 20.5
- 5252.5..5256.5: 19.6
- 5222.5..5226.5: 18.2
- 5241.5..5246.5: 20.3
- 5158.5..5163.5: 19.2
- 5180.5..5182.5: 14.3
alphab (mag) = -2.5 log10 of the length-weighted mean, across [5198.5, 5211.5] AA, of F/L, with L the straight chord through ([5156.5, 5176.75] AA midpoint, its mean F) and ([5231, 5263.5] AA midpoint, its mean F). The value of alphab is -0.04 mag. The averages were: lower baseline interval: 16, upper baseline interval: 19.7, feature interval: 18.4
